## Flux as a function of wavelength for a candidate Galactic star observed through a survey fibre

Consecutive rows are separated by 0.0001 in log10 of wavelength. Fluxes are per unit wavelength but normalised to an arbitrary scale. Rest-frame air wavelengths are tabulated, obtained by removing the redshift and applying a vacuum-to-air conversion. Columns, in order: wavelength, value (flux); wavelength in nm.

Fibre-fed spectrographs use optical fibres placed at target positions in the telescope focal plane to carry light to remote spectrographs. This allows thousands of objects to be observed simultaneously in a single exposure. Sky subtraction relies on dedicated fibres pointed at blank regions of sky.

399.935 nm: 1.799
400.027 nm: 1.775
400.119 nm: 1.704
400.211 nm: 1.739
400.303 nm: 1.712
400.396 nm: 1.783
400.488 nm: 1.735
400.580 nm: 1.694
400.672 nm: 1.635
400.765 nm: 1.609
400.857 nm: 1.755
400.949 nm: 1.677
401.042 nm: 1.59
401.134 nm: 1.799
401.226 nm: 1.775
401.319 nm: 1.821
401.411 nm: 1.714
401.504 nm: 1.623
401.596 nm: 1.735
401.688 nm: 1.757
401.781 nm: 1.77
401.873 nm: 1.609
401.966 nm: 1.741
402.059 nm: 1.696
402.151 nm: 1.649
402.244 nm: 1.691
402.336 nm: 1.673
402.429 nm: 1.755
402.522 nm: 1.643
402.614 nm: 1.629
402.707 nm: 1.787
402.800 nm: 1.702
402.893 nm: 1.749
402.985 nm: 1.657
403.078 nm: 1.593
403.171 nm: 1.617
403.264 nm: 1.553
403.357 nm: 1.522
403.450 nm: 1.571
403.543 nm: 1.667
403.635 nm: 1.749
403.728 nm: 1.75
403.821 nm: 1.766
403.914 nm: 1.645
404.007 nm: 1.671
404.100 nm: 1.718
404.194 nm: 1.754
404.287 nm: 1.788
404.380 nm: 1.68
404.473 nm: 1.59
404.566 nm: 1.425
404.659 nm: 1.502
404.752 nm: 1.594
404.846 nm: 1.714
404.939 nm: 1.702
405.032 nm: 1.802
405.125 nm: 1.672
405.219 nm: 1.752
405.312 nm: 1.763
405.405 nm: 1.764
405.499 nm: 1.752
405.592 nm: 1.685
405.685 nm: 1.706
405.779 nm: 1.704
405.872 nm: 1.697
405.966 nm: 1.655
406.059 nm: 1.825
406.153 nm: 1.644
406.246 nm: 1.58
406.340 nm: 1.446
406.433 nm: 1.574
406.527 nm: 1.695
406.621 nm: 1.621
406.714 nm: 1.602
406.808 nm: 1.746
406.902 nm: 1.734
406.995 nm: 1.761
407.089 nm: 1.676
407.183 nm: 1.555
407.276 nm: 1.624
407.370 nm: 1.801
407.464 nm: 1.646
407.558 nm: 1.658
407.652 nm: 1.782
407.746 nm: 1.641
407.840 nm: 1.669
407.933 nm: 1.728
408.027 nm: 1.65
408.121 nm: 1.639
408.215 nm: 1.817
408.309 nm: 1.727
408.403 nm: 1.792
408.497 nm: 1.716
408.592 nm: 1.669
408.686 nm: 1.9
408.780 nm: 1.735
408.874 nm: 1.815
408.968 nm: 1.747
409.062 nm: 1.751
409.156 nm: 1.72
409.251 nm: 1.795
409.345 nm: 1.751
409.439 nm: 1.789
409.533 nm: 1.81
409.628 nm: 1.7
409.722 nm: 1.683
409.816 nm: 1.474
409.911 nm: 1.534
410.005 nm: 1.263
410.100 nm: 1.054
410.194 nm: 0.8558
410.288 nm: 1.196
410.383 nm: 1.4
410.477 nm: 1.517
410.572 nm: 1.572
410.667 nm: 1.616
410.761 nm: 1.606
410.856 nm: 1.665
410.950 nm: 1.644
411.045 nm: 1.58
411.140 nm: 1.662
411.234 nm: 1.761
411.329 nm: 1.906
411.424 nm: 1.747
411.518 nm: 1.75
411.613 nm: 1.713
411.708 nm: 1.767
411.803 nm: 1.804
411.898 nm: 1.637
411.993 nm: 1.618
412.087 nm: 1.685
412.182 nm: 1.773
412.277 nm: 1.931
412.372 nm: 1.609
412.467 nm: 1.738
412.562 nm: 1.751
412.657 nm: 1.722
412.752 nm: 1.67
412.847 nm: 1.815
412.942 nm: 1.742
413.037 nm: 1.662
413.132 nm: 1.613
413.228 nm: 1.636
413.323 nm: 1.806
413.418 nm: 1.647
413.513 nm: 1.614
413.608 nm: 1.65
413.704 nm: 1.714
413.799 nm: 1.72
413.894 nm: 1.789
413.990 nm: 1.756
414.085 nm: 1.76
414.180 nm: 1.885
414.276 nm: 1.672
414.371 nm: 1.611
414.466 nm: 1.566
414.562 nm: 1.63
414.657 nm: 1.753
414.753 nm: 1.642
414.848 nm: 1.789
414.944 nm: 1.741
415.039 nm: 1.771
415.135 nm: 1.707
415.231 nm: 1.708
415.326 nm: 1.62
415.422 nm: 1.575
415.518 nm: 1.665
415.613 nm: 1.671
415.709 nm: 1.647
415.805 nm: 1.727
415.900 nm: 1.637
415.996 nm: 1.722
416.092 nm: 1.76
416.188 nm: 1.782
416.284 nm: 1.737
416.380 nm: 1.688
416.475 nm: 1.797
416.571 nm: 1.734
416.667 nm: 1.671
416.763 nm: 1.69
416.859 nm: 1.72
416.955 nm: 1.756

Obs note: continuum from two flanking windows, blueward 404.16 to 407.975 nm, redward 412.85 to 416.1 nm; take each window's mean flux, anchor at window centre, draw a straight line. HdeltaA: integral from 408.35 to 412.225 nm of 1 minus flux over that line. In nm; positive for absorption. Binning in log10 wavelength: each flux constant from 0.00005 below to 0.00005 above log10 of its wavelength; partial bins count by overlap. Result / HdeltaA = 0.11 nm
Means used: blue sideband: 1.68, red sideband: 1.7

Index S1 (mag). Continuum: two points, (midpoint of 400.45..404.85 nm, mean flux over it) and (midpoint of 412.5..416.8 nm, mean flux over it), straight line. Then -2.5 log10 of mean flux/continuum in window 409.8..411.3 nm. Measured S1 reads 0.16 mag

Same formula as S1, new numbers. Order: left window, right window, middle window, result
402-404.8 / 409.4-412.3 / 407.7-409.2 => -0.07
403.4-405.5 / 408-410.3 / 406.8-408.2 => -0.03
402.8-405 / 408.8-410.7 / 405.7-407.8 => -0.04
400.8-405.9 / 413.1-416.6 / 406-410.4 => 0.04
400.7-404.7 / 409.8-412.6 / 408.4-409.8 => -0.09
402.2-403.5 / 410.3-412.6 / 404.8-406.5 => -0.02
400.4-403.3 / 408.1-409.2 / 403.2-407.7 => 0.03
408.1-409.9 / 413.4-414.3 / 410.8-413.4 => 0.01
